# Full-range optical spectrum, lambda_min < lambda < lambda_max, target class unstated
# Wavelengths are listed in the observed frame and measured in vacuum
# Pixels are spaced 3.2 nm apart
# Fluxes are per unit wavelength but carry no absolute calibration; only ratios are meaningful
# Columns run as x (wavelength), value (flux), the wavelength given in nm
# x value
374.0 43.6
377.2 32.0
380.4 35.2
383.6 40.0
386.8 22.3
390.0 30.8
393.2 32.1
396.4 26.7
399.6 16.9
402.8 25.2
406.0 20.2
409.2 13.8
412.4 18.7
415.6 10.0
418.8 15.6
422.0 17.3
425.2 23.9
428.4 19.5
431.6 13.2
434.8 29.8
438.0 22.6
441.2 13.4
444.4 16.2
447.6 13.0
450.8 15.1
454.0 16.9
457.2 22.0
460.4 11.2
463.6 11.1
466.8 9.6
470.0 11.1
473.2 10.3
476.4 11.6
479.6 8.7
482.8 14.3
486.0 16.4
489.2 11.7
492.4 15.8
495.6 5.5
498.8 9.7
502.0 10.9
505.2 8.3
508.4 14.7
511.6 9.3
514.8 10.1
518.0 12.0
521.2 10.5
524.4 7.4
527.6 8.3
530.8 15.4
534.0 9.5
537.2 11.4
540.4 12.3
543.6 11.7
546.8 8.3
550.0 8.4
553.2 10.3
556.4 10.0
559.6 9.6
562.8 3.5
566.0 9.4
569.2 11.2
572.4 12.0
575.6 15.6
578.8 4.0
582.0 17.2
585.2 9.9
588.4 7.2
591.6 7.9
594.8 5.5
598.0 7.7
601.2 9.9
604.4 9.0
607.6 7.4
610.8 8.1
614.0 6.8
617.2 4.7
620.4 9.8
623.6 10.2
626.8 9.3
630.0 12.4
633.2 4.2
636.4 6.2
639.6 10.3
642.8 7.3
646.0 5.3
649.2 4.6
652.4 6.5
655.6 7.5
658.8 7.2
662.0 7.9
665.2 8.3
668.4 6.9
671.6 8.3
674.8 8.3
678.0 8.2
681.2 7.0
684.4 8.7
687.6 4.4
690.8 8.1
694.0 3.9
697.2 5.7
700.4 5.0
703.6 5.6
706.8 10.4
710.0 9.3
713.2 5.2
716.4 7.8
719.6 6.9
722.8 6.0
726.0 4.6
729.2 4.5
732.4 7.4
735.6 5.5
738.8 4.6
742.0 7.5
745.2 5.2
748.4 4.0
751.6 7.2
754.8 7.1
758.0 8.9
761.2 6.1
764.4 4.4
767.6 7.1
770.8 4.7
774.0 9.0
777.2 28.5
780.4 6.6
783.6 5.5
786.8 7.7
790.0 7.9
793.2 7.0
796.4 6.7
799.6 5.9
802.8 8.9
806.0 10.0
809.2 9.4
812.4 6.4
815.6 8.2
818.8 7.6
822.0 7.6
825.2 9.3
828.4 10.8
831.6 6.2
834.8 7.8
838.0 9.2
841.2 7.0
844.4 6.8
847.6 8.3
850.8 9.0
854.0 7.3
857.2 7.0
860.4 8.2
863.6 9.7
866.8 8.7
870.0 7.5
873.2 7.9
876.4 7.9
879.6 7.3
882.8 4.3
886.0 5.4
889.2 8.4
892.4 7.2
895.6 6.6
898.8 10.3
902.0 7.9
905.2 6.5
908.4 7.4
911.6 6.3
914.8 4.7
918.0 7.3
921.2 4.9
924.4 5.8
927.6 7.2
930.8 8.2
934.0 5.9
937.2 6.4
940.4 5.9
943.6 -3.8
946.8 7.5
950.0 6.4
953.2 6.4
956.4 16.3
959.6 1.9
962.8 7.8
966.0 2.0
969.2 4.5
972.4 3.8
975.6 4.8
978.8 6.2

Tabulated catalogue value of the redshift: 1.084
